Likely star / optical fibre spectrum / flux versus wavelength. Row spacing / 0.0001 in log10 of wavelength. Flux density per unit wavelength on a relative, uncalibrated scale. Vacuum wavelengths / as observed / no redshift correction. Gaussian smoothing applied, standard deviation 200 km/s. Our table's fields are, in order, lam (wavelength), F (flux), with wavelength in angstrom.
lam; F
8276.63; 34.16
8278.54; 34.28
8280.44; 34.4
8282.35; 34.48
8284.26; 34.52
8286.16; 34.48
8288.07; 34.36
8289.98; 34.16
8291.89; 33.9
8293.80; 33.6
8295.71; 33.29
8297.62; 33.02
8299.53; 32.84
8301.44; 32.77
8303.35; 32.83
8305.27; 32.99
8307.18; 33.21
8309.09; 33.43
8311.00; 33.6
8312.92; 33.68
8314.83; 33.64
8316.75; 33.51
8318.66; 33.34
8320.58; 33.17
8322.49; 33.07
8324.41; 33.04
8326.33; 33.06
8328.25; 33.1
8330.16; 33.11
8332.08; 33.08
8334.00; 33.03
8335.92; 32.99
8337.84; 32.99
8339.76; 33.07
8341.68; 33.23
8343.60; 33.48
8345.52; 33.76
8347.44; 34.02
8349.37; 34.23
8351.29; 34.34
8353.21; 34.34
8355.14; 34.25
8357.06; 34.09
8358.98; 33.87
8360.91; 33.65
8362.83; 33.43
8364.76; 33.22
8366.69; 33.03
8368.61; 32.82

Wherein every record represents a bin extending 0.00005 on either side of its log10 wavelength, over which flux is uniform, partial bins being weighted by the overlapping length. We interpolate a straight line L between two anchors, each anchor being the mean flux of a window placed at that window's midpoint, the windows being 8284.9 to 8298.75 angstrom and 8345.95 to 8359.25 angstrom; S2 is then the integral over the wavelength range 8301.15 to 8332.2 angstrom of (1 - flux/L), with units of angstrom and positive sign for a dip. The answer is 0.68 angstrom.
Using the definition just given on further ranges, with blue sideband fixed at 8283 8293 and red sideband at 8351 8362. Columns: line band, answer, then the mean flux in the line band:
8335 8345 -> 0.28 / 33.2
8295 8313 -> 0.58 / 33.1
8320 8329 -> 0.29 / 33.1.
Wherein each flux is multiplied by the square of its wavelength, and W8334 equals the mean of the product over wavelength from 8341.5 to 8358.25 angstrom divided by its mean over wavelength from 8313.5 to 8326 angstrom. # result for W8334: 1.03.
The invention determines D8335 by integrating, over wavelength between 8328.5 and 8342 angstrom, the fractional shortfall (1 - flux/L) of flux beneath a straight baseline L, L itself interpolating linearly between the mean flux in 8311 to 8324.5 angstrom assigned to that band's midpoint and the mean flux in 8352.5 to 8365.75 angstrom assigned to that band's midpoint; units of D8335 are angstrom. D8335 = 0.2 angstrom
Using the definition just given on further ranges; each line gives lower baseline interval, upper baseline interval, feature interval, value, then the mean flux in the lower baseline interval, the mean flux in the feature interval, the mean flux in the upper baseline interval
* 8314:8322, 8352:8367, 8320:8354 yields 0.18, 33.4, 33.4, 33.8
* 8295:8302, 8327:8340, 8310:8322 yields -0.16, 33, 33.5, 33.1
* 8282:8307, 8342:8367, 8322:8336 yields 0.28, 33.6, 33.1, 33.8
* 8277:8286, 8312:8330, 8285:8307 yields 0.35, 34.4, 33.5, 33.3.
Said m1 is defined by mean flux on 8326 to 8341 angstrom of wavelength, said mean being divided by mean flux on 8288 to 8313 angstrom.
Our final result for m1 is 0.99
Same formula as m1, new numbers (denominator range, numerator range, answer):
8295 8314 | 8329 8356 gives 1.01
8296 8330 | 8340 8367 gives 1.02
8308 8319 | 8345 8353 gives 1.02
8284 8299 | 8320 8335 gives 0.98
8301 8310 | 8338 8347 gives 1.01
